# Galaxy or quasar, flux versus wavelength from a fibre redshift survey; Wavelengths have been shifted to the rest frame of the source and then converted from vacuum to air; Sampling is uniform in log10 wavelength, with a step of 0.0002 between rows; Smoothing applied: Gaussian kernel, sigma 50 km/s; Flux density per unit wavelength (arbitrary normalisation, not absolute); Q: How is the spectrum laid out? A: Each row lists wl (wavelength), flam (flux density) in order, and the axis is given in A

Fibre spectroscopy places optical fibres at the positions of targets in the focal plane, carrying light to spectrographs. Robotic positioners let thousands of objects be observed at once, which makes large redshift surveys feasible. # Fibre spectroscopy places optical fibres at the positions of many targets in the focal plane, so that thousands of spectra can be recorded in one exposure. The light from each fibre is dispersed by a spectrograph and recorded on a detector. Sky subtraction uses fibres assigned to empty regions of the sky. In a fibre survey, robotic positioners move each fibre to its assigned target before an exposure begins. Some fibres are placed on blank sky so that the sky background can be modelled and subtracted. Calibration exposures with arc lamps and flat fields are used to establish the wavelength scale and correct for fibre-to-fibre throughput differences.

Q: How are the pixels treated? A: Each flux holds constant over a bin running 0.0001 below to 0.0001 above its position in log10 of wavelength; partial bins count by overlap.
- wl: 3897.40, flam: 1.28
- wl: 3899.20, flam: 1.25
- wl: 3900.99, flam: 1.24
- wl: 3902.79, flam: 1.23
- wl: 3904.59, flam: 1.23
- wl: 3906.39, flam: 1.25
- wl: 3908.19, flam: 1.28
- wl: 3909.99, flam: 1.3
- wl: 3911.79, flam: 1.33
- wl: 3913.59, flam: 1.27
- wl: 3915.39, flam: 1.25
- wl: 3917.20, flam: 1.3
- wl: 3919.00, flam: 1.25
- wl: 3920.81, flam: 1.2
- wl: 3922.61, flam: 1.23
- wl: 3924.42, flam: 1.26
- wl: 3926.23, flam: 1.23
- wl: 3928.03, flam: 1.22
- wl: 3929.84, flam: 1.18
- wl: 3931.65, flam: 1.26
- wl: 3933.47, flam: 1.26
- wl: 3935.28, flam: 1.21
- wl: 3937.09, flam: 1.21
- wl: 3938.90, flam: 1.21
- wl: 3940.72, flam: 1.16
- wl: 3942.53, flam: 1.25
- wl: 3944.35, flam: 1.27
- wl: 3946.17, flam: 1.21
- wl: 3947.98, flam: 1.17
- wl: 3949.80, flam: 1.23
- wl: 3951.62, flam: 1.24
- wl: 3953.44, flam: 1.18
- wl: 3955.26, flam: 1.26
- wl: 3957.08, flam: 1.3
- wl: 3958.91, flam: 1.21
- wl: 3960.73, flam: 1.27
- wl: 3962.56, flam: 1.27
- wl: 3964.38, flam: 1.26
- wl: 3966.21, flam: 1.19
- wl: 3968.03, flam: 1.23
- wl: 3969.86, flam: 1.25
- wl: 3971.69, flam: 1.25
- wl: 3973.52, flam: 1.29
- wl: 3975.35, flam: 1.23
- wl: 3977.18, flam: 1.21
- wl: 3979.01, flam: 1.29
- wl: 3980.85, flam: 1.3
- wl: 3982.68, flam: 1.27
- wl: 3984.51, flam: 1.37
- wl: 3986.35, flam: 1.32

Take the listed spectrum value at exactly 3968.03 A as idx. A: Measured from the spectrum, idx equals 1.23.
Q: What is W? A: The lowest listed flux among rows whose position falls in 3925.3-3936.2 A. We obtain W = 1.18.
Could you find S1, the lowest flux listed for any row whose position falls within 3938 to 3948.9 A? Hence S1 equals 1.16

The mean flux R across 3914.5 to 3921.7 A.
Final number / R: 1.25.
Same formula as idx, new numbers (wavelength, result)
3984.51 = 1.37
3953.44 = 1.18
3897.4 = 1.28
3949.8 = 1.23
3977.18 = 1.21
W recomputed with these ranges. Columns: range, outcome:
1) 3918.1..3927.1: 1.2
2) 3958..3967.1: 1.19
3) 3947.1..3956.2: 1.17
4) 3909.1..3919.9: 1.25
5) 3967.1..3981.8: 1.21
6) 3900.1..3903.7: 1.23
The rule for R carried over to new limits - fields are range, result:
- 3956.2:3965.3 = 1.26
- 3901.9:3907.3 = 1.24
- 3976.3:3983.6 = 1.27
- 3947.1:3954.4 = 1.21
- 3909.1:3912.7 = 1.32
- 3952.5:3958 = 1.25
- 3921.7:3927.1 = 1.24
